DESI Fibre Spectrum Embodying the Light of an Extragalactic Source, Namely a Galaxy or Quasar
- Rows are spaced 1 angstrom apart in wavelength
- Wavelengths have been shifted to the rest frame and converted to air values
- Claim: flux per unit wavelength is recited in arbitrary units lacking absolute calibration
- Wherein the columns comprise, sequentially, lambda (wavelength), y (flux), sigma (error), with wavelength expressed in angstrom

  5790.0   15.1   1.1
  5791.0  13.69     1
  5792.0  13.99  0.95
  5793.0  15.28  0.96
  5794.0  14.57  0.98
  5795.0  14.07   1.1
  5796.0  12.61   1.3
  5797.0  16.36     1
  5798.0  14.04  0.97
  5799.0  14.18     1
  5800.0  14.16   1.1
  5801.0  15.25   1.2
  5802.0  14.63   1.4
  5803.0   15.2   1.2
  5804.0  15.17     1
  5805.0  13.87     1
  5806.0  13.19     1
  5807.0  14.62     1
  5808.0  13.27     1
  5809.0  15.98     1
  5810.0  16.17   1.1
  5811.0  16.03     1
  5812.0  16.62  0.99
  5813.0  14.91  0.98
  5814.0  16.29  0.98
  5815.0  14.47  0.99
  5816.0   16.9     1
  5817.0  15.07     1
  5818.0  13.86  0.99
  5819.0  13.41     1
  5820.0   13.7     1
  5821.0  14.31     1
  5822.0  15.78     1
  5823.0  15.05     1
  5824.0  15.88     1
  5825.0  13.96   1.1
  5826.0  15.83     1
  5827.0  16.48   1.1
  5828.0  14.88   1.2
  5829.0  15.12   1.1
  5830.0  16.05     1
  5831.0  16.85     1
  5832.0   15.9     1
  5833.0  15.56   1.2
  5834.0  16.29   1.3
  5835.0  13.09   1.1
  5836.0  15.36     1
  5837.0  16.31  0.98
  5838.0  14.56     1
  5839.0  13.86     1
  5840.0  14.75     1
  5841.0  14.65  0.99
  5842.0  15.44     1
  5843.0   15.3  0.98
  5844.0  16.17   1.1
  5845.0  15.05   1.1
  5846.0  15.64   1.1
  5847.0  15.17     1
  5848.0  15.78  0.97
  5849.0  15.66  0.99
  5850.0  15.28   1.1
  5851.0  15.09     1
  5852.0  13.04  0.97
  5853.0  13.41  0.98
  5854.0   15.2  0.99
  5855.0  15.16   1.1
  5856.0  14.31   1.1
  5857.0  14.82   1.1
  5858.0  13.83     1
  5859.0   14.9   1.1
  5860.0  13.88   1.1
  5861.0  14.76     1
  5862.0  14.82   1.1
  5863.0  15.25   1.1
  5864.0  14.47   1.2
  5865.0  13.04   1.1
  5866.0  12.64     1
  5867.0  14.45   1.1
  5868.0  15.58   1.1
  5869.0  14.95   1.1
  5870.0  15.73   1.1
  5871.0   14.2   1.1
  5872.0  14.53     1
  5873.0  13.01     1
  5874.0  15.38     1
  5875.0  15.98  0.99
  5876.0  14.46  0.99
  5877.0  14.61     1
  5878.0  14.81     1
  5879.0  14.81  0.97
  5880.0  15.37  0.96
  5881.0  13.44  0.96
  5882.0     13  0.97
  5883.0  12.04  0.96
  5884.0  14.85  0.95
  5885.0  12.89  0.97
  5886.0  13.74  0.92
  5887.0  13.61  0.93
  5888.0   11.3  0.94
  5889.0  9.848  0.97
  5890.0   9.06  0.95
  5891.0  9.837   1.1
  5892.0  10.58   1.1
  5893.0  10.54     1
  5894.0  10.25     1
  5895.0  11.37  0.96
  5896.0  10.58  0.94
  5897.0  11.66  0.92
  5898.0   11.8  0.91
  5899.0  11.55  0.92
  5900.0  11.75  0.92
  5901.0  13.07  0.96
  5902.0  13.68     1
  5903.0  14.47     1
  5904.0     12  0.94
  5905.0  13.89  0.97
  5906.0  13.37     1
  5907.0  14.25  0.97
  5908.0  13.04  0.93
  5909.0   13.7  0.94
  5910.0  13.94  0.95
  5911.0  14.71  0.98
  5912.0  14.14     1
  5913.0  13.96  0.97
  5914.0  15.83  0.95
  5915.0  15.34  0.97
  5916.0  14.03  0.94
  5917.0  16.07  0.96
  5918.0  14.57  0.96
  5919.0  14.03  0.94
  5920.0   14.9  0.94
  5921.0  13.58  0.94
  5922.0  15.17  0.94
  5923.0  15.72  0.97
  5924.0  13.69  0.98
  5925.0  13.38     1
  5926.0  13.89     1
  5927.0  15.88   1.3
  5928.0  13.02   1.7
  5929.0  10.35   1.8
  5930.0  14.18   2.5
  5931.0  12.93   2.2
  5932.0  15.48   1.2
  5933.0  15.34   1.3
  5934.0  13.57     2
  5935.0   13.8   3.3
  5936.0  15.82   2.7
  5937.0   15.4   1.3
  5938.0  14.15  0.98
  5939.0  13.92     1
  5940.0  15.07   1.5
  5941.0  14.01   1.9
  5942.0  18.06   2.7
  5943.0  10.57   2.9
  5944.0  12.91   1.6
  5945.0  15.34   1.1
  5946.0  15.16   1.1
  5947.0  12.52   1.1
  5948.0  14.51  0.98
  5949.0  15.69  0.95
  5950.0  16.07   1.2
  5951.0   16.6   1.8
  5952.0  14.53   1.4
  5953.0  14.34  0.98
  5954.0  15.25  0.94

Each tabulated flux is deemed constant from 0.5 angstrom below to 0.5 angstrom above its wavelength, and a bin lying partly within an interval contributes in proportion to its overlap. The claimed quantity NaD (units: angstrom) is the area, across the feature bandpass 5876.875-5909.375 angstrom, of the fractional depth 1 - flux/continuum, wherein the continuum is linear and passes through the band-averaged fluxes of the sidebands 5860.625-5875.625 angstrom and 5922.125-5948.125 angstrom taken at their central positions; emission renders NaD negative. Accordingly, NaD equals 4.3 angstrom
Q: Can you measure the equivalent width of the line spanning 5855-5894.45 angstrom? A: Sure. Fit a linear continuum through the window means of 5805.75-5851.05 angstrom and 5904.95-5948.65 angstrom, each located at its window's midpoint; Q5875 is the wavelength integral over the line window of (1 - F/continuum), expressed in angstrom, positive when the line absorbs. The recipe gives 3.14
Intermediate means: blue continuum 15.2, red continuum 14.3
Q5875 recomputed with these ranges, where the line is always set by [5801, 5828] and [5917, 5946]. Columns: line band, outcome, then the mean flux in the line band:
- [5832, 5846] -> -0.3 angstrom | 15.2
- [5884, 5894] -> 2.2 angstrom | 11.4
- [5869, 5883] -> 0.1 angstrom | 14.5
